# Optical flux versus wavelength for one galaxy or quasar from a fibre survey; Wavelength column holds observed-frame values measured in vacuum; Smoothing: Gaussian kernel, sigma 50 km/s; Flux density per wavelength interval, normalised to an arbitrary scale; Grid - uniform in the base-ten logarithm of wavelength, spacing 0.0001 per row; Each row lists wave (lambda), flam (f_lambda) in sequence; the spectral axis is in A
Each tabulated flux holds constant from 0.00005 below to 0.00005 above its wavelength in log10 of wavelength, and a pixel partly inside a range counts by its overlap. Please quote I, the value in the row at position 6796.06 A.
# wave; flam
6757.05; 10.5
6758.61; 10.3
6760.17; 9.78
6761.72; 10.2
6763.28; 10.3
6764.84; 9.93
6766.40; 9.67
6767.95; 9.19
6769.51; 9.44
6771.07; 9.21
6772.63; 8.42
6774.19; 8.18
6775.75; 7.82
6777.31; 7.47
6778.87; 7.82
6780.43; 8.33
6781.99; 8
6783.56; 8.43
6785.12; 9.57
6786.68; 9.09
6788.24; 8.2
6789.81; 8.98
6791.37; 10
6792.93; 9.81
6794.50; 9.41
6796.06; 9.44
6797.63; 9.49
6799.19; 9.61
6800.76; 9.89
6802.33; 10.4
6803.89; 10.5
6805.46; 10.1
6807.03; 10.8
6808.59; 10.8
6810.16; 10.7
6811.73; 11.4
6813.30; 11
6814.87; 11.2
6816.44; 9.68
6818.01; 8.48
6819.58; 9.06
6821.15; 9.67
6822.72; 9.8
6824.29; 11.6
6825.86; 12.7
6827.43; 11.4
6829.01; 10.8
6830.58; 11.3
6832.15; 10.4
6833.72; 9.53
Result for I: 9.44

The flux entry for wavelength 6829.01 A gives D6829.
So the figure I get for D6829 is 10.8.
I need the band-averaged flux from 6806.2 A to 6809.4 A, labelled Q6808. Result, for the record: 10.8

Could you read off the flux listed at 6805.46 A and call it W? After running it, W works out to 10.1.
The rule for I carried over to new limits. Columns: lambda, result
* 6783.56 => 8.43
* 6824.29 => 11.6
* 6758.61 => 10.3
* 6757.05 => 10.5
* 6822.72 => 9.8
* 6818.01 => 8.48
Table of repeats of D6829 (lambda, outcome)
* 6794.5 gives 9.41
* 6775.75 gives 7.82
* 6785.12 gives 9.57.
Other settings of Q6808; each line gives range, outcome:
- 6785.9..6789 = 8.66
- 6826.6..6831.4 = 11.2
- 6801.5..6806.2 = 10.3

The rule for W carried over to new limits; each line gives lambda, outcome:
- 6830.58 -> 11.3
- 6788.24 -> 8.2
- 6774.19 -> 8.18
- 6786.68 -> 9.09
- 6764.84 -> 9.93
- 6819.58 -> 9.06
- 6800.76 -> 9.89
